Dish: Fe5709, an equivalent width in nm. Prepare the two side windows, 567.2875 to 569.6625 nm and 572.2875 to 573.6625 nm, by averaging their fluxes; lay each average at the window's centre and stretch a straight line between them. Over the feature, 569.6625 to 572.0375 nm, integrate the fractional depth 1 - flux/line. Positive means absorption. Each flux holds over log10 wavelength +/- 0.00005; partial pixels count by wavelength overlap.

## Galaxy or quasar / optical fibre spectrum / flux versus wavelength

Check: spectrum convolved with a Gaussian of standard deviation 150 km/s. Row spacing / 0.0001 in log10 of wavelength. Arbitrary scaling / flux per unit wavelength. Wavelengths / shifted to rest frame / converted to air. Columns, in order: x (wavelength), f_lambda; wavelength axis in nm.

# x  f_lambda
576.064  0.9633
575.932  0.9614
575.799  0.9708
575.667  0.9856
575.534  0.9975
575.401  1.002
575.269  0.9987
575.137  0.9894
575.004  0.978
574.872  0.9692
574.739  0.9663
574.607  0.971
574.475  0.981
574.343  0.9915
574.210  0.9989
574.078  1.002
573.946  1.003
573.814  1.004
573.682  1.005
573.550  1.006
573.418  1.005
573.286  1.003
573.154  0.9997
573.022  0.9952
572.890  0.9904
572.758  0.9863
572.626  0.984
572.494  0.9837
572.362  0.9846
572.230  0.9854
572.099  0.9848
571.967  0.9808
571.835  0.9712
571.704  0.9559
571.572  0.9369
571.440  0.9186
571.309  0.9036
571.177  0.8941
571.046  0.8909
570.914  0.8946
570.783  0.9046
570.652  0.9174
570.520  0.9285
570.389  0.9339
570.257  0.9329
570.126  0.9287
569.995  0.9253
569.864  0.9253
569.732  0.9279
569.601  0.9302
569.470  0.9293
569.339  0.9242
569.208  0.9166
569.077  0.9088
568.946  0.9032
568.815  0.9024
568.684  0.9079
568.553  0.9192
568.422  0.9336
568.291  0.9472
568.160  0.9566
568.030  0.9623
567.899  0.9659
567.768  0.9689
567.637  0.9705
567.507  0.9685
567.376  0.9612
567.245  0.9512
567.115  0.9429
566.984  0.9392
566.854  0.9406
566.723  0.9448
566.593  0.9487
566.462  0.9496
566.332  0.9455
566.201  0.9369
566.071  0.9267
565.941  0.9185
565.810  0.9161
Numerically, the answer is 0.10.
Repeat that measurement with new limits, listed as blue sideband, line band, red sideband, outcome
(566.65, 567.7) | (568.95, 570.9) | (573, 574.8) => 0.10 nm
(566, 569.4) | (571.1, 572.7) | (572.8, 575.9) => 0.03 nm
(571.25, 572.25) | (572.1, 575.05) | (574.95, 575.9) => -0.06 nm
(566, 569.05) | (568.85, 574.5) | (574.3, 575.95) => 0.06 nm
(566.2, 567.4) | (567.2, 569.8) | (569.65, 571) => -0.01 nm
